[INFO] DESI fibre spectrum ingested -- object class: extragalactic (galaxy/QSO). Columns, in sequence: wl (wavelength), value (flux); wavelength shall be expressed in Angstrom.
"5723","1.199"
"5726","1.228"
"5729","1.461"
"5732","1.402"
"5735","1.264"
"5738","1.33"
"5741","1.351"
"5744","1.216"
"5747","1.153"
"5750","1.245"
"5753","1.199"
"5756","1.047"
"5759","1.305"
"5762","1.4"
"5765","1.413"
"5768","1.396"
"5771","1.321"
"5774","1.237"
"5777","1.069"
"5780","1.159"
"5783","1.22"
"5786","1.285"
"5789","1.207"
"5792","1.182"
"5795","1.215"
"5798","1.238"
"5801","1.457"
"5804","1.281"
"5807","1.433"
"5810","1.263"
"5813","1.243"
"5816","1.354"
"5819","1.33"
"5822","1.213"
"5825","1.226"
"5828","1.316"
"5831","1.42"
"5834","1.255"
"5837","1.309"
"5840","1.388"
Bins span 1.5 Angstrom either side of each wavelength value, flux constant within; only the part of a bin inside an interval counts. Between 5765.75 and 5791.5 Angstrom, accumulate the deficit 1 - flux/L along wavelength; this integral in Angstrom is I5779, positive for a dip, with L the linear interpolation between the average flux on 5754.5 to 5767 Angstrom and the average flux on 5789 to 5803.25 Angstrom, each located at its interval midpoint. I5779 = 0.8 Angstrom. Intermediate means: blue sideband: 1.3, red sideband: 1.27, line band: 1.24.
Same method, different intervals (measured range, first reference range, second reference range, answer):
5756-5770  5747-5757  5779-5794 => -1.88 Angstrom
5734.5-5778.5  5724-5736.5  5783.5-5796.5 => 0.72 Angstrom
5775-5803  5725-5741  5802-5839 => 1.96 Angstrom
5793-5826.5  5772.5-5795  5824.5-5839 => -0.94 Angstrom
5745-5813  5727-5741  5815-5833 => 3.71 Angstrom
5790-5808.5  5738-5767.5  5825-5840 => 0.01 Angstrom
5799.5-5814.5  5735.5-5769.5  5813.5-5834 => -0.45 Angstrom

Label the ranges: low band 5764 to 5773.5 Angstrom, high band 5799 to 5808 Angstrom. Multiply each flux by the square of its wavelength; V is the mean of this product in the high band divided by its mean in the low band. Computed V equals 1.03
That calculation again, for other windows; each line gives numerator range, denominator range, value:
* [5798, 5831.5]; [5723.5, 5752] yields 1.05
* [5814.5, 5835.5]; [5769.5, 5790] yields 1.09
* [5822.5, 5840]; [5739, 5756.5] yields 1.11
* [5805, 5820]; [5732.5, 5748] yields 1.06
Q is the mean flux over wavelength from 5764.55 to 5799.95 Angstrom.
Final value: 1.24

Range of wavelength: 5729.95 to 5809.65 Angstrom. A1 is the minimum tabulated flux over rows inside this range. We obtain 1.047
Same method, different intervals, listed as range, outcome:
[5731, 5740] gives 1.264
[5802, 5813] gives 1.243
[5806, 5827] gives 1.213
